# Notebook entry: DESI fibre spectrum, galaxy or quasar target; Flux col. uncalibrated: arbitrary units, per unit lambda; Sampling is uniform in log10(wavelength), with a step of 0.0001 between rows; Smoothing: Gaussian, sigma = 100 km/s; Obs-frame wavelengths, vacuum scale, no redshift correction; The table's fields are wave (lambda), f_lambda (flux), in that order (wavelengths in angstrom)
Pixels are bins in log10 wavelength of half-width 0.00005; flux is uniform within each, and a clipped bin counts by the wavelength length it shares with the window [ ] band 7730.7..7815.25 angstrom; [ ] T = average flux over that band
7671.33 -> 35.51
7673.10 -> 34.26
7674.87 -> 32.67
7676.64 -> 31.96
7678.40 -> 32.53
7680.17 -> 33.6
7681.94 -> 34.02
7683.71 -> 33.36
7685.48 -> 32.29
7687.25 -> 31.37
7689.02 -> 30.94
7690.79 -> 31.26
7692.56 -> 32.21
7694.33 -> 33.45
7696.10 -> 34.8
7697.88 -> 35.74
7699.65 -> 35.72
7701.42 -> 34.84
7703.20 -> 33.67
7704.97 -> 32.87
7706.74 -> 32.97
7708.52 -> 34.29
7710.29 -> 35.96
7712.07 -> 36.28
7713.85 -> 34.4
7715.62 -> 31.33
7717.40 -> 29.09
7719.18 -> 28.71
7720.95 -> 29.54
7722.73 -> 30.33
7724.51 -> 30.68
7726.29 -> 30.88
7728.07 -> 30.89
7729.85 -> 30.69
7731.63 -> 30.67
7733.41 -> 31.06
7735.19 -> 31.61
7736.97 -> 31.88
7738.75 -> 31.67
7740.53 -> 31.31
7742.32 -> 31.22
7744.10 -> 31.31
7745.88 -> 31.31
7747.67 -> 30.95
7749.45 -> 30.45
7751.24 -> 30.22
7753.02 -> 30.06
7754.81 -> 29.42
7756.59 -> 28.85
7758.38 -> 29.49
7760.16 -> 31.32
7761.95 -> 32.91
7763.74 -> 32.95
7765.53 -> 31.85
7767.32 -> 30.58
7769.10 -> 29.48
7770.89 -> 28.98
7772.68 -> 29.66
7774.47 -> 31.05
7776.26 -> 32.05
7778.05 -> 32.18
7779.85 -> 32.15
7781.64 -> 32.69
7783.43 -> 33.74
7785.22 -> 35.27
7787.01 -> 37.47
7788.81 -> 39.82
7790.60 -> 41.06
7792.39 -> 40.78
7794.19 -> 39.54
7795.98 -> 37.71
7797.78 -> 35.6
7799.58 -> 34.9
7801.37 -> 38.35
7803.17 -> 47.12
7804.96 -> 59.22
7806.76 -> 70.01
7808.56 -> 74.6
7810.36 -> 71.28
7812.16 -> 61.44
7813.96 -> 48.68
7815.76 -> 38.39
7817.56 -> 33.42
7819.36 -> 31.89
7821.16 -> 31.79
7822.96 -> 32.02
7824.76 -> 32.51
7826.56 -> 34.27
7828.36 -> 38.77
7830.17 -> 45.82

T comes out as 37.2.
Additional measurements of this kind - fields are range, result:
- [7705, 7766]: 31.4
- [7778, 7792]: 35.9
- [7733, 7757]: 30.8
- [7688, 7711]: 33.7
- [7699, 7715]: 34.5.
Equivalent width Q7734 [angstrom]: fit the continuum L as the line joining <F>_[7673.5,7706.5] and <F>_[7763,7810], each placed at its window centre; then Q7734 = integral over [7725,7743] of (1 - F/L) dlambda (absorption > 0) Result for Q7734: 2.4 angstrom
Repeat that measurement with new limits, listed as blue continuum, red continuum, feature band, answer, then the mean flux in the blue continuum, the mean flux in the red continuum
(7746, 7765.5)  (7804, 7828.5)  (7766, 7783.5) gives 2.3 angstrom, 30.7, 47.3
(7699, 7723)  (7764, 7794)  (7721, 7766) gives 3.2 angstrom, 32.9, 33.8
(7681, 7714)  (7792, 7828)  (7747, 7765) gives 4.0 angstrom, 33.7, 44.6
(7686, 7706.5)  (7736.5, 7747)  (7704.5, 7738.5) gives 0.5 angstrom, 33.3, 31.4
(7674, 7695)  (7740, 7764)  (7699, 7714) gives -1.2 angstrom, 32.5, 30.8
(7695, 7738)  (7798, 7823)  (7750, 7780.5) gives 7.4 angstrom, 32.5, 48.3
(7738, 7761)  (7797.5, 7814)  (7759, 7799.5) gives 8.7 angstrom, 30.6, 55.1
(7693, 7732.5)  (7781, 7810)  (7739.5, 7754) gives 2.5 angstrom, 32.6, 44.2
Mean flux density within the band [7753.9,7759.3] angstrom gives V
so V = 29.3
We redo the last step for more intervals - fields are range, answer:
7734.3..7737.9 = 31.8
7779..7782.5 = 32.4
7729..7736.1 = 31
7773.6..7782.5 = 32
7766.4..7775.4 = 30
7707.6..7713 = 35.4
